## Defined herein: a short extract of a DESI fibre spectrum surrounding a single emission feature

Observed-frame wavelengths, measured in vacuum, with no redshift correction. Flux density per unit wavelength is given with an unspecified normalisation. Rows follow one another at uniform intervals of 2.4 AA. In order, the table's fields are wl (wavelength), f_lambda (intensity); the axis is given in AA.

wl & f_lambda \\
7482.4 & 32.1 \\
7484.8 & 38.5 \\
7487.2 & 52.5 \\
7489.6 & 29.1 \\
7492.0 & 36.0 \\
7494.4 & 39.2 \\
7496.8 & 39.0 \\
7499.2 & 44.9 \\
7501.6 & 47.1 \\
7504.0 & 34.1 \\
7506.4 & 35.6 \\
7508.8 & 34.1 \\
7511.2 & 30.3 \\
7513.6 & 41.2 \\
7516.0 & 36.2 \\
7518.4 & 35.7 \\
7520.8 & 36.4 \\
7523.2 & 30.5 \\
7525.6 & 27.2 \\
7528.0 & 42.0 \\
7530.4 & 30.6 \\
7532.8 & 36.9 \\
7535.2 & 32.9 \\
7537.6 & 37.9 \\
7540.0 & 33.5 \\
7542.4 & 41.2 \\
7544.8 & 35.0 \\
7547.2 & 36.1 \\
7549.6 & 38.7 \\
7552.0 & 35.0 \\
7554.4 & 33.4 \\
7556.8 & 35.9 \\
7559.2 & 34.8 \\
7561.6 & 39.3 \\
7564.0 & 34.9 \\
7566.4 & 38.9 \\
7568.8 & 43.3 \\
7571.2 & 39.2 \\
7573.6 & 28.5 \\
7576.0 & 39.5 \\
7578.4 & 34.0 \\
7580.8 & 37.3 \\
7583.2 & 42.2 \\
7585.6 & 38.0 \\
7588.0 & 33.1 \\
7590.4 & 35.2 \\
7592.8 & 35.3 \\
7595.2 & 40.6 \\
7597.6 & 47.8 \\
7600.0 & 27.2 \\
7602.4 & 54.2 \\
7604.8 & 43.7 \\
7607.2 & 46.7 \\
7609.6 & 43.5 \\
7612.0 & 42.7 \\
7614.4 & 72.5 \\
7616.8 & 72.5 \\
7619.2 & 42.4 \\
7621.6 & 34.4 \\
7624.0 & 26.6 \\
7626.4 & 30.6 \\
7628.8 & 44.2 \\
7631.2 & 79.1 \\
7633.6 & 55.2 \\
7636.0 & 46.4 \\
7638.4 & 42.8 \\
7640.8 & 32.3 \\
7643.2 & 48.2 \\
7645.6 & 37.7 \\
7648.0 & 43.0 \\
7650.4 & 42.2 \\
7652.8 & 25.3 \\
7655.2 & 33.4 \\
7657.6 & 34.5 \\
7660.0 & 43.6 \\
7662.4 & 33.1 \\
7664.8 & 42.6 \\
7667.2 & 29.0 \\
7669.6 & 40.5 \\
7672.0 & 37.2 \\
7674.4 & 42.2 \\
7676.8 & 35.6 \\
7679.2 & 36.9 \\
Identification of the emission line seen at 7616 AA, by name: [S II] 6716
